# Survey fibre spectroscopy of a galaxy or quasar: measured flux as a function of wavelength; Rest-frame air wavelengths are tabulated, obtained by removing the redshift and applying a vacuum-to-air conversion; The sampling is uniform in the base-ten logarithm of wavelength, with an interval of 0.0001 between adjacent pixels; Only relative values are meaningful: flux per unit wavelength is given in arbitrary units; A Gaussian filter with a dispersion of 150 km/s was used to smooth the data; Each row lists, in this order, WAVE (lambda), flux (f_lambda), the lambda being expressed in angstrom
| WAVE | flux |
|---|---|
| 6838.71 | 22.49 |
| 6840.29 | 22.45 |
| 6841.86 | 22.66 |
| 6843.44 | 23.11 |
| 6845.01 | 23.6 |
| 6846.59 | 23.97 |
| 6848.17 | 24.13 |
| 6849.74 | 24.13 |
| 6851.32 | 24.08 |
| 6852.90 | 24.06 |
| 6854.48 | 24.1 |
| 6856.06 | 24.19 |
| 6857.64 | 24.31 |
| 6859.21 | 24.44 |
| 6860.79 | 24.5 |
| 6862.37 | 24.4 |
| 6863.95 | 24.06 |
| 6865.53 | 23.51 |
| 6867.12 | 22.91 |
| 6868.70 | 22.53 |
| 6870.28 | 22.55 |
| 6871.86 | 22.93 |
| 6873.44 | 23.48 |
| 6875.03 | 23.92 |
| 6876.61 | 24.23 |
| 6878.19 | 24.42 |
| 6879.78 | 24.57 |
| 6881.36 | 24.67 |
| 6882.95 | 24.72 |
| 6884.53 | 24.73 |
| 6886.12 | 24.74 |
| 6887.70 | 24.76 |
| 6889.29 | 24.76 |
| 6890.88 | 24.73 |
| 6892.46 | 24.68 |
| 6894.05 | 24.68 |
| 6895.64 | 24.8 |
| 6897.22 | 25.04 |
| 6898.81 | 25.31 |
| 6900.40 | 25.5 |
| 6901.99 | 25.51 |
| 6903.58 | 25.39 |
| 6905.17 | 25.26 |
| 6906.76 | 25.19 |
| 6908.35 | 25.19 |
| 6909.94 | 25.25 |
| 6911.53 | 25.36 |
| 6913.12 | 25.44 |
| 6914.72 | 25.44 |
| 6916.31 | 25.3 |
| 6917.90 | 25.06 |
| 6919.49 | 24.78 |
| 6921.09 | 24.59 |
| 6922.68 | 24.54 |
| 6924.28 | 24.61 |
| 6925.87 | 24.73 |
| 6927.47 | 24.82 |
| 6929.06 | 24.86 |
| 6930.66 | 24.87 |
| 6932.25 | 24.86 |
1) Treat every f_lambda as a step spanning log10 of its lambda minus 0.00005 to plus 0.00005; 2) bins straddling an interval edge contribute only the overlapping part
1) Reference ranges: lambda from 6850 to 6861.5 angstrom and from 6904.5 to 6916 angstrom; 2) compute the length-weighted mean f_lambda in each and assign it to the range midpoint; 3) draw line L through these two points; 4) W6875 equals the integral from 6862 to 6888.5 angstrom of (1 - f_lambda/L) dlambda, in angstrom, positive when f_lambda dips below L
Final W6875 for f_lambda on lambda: 0.7 angstrom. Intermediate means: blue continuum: 24.2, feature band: 23.9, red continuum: 25.3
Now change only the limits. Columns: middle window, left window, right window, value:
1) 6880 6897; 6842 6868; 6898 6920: 0.0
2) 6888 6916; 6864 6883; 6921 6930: -1.1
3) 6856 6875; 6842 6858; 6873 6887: 0.4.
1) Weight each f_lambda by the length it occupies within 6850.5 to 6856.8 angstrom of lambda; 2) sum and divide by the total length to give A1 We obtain 24.1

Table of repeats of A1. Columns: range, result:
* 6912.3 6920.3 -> 25.2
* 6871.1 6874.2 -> 23.2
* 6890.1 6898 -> 24.8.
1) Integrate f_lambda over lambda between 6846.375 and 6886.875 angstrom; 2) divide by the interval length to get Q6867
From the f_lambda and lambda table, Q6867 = 24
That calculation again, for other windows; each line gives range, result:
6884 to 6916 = 25.1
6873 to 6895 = 24.5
